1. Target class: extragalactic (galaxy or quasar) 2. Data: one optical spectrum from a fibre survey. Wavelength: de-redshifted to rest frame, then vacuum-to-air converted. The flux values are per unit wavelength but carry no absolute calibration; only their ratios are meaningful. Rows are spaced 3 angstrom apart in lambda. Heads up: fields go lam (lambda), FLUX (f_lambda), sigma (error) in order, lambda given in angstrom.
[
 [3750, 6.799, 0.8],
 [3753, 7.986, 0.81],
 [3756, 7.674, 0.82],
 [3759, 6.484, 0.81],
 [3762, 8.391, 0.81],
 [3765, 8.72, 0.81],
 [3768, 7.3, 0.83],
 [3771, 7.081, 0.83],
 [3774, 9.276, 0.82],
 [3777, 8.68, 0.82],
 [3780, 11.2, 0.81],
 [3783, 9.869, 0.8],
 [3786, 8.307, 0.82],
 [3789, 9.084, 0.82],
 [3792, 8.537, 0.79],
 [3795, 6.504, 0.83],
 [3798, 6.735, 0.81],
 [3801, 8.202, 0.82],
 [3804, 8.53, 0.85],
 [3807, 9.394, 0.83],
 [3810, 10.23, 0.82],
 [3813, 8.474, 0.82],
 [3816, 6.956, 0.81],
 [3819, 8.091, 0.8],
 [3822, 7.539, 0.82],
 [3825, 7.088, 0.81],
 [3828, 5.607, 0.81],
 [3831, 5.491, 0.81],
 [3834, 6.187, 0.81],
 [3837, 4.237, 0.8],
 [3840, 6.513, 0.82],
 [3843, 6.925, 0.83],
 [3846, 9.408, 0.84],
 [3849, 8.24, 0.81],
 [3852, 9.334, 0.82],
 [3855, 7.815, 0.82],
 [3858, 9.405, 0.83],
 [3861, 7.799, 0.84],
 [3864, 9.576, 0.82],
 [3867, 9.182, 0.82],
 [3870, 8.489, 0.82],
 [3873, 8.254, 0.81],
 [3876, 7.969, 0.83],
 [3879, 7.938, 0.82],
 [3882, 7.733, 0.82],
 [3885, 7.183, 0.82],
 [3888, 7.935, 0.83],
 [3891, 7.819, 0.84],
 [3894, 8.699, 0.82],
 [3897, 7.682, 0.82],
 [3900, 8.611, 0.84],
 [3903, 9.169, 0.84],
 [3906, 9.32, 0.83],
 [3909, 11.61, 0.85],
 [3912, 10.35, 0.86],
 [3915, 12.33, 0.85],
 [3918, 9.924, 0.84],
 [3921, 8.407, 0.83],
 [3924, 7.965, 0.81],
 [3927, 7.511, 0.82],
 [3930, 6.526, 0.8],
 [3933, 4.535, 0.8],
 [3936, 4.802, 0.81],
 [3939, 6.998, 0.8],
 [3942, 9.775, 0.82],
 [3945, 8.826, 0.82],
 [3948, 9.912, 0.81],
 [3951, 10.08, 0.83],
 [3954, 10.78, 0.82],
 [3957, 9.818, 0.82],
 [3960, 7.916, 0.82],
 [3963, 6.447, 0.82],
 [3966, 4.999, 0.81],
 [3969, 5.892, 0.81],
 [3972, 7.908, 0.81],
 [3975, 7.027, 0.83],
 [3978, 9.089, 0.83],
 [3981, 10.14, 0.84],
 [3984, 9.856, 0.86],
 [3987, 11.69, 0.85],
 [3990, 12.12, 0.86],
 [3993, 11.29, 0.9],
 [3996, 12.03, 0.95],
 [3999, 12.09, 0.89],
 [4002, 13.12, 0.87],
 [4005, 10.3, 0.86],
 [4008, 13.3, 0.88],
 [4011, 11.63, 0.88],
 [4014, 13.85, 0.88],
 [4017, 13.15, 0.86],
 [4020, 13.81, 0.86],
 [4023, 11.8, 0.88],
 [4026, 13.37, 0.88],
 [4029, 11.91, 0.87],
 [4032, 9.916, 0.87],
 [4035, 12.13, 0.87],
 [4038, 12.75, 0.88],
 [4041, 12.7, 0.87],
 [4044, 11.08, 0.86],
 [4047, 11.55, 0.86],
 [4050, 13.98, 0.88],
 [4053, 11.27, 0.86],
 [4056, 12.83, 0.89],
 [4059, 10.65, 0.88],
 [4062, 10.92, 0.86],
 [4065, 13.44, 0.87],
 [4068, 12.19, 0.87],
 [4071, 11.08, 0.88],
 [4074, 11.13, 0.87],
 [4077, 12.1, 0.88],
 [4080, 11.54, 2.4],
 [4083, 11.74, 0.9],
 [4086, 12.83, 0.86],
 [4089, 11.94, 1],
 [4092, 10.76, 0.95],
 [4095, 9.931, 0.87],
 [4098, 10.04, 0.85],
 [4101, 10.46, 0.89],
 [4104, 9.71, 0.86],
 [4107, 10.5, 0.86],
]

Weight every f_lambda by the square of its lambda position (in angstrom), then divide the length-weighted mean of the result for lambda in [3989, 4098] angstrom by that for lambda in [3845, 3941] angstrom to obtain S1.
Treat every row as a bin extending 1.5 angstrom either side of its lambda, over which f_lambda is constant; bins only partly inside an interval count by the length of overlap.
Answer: 1.54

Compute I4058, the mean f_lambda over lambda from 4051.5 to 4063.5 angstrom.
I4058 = 11.4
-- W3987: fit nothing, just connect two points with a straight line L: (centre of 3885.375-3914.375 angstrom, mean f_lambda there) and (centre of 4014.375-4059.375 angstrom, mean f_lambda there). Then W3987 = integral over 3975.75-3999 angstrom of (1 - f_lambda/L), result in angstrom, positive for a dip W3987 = 0.6 angstrom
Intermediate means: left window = 9.05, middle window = 10.8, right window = 12.3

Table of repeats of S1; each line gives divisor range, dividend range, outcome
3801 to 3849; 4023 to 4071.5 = 1.81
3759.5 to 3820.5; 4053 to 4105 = 1.56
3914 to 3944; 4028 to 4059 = 1.62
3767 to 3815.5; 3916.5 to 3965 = 1.02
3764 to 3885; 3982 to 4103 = 1.65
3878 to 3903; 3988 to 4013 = 1.58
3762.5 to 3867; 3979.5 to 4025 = 1.65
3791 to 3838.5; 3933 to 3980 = 1.16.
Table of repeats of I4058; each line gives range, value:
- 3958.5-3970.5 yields 6.31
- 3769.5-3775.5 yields 8.18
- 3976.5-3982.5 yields 9.61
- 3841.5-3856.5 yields 8.34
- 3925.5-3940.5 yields 6.07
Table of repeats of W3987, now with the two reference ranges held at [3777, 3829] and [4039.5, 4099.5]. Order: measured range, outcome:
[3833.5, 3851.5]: 3.5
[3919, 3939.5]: 6.5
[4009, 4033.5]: -3.1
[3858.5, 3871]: 0.4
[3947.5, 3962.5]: 1.1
